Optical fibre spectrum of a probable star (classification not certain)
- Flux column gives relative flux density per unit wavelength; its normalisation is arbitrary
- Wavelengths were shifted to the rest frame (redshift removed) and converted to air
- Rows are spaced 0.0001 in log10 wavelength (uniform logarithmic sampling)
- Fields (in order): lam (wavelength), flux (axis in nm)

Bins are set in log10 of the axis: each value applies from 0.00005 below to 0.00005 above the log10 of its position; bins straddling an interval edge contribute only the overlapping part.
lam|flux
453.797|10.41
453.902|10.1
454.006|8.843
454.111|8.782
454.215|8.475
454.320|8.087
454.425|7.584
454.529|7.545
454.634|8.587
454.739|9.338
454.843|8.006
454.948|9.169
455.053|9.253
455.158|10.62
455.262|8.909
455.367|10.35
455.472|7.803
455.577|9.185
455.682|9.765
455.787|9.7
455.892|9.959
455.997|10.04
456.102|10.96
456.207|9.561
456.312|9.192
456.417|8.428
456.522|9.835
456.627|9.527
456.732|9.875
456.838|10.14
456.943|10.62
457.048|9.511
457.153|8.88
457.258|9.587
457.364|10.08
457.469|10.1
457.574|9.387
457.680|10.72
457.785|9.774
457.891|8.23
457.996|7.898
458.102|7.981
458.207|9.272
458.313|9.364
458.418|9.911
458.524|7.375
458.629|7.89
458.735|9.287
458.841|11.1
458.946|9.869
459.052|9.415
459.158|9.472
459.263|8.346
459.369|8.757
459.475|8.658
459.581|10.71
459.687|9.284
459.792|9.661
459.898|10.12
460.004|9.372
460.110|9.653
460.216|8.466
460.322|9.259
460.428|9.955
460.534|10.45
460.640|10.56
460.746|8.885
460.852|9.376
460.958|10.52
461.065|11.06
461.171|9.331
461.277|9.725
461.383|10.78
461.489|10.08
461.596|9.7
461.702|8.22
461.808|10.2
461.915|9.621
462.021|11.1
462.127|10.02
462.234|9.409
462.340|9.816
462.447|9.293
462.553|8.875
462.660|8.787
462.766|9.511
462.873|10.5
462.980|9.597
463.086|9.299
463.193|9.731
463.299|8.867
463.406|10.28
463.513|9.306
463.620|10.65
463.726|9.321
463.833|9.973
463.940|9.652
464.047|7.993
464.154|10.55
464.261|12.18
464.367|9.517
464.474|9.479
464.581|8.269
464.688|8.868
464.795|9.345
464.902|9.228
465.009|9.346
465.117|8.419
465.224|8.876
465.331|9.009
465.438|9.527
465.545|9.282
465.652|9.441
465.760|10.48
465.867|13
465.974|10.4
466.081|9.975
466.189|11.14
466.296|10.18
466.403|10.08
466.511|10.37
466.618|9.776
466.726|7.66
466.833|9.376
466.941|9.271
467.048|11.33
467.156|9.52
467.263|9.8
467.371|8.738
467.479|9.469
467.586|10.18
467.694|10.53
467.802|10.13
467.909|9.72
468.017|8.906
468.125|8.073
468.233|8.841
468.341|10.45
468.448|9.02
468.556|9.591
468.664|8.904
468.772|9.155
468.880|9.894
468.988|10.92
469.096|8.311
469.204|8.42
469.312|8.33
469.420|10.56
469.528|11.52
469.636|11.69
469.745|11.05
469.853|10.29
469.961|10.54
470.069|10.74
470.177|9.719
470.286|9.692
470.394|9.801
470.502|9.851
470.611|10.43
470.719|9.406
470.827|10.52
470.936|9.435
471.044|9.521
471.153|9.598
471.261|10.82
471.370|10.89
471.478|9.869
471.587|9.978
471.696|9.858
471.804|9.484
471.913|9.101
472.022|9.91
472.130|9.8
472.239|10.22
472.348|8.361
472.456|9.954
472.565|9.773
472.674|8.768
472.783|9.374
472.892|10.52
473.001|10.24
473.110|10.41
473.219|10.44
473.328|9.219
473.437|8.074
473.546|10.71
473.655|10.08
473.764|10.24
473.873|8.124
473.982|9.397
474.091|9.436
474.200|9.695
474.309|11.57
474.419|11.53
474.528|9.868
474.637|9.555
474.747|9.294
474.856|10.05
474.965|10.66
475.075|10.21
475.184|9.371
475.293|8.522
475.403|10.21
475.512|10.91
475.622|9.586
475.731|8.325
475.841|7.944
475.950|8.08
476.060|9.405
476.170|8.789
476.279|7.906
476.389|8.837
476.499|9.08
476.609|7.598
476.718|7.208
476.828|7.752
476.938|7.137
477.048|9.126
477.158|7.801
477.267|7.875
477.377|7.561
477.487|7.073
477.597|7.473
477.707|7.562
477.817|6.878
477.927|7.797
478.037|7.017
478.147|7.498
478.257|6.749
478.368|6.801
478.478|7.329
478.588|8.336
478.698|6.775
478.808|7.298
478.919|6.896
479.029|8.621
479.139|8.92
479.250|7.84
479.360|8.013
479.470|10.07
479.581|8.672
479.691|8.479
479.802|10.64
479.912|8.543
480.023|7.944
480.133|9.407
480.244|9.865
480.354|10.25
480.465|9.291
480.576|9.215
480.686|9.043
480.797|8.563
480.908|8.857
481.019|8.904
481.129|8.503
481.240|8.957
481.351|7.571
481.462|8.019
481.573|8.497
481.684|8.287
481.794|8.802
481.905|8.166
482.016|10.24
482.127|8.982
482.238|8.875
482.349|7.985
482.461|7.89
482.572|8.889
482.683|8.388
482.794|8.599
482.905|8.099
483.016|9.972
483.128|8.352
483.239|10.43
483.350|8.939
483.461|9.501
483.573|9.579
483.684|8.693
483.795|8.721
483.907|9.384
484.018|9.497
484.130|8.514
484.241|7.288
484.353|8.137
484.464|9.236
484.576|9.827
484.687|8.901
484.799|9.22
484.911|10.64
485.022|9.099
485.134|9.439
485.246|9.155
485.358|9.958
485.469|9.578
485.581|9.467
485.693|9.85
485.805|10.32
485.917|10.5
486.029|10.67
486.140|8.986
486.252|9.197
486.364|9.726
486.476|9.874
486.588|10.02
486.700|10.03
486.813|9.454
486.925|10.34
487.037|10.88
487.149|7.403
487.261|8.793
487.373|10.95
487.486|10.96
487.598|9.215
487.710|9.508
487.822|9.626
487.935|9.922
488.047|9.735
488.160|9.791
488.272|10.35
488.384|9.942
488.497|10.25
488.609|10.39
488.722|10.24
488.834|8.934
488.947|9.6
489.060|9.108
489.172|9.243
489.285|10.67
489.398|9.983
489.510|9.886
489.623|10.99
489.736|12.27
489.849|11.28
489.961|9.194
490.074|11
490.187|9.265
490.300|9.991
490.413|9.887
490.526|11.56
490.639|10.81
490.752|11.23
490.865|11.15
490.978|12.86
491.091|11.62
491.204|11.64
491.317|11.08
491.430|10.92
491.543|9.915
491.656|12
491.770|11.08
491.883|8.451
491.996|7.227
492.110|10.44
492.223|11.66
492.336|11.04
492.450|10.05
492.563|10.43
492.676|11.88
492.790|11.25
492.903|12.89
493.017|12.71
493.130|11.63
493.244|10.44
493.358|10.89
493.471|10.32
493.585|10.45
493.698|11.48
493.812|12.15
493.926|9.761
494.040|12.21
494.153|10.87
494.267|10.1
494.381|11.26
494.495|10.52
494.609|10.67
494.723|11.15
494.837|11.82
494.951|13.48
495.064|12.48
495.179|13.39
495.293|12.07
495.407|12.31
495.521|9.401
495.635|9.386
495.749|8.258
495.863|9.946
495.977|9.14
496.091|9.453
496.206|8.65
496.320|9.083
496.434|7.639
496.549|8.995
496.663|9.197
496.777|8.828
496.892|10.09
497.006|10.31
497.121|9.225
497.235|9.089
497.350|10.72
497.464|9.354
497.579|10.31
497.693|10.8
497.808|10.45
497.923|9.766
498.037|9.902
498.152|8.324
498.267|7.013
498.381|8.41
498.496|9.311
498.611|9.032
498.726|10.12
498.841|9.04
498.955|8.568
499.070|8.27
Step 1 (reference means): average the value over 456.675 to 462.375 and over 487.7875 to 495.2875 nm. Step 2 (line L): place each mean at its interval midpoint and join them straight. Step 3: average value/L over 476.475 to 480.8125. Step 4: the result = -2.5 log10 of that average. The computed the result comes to 0.25 mag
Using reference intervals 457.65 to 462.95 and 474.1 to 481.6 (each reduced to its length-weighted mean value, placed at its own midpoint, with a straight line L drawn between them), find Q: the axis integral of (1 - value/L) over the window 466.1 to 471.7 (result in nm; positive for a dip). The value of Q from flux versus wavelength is -0.48 nm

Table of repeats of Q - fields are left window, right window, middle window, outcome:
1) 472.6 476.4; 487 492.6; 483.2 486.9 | 0.23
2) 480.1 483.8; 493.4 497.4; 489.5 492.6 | -0.24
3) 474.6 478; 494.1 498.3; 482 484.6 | 0.06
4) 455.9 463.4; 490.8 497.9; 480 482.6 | 0.36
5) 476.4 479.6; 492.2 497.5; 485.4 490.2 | -0.28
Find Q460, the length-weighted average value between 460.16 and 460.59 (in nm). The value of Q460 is 9.54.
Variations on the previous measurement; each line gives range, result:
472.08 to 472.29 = 10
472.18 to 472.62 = 9.58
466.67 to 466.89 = 8.52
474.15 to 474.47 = 10.9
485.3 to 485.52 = 9.79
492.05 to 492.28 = 11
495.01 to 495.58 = 11.9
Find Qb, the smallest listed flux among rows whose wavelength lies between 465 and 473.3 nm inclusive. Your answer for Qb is 7.66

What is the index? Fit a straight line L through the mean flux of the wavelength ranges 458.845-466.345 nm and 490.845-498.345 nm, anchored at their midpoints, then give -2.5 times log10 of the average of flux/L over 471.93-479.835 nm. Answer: 0.14 mag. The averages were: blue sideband 9.7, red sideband 10.5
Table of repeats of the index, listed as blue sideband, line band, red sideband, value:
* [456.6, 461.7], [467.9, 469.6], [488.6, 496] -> 0.052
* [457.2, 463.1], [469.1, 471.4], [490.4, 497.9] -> -0.025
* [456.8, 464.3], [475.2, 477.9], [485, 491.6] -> 0.194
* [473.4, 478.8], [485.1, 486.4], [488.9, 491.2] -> 0.029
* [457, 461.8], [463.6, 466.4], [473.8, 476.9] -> -0.043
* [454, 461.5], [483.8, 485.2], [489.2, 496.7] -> 0.146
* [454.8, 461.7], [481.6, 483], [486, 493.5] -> 0.177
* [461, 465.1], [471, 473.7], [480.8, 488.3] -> -0.035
